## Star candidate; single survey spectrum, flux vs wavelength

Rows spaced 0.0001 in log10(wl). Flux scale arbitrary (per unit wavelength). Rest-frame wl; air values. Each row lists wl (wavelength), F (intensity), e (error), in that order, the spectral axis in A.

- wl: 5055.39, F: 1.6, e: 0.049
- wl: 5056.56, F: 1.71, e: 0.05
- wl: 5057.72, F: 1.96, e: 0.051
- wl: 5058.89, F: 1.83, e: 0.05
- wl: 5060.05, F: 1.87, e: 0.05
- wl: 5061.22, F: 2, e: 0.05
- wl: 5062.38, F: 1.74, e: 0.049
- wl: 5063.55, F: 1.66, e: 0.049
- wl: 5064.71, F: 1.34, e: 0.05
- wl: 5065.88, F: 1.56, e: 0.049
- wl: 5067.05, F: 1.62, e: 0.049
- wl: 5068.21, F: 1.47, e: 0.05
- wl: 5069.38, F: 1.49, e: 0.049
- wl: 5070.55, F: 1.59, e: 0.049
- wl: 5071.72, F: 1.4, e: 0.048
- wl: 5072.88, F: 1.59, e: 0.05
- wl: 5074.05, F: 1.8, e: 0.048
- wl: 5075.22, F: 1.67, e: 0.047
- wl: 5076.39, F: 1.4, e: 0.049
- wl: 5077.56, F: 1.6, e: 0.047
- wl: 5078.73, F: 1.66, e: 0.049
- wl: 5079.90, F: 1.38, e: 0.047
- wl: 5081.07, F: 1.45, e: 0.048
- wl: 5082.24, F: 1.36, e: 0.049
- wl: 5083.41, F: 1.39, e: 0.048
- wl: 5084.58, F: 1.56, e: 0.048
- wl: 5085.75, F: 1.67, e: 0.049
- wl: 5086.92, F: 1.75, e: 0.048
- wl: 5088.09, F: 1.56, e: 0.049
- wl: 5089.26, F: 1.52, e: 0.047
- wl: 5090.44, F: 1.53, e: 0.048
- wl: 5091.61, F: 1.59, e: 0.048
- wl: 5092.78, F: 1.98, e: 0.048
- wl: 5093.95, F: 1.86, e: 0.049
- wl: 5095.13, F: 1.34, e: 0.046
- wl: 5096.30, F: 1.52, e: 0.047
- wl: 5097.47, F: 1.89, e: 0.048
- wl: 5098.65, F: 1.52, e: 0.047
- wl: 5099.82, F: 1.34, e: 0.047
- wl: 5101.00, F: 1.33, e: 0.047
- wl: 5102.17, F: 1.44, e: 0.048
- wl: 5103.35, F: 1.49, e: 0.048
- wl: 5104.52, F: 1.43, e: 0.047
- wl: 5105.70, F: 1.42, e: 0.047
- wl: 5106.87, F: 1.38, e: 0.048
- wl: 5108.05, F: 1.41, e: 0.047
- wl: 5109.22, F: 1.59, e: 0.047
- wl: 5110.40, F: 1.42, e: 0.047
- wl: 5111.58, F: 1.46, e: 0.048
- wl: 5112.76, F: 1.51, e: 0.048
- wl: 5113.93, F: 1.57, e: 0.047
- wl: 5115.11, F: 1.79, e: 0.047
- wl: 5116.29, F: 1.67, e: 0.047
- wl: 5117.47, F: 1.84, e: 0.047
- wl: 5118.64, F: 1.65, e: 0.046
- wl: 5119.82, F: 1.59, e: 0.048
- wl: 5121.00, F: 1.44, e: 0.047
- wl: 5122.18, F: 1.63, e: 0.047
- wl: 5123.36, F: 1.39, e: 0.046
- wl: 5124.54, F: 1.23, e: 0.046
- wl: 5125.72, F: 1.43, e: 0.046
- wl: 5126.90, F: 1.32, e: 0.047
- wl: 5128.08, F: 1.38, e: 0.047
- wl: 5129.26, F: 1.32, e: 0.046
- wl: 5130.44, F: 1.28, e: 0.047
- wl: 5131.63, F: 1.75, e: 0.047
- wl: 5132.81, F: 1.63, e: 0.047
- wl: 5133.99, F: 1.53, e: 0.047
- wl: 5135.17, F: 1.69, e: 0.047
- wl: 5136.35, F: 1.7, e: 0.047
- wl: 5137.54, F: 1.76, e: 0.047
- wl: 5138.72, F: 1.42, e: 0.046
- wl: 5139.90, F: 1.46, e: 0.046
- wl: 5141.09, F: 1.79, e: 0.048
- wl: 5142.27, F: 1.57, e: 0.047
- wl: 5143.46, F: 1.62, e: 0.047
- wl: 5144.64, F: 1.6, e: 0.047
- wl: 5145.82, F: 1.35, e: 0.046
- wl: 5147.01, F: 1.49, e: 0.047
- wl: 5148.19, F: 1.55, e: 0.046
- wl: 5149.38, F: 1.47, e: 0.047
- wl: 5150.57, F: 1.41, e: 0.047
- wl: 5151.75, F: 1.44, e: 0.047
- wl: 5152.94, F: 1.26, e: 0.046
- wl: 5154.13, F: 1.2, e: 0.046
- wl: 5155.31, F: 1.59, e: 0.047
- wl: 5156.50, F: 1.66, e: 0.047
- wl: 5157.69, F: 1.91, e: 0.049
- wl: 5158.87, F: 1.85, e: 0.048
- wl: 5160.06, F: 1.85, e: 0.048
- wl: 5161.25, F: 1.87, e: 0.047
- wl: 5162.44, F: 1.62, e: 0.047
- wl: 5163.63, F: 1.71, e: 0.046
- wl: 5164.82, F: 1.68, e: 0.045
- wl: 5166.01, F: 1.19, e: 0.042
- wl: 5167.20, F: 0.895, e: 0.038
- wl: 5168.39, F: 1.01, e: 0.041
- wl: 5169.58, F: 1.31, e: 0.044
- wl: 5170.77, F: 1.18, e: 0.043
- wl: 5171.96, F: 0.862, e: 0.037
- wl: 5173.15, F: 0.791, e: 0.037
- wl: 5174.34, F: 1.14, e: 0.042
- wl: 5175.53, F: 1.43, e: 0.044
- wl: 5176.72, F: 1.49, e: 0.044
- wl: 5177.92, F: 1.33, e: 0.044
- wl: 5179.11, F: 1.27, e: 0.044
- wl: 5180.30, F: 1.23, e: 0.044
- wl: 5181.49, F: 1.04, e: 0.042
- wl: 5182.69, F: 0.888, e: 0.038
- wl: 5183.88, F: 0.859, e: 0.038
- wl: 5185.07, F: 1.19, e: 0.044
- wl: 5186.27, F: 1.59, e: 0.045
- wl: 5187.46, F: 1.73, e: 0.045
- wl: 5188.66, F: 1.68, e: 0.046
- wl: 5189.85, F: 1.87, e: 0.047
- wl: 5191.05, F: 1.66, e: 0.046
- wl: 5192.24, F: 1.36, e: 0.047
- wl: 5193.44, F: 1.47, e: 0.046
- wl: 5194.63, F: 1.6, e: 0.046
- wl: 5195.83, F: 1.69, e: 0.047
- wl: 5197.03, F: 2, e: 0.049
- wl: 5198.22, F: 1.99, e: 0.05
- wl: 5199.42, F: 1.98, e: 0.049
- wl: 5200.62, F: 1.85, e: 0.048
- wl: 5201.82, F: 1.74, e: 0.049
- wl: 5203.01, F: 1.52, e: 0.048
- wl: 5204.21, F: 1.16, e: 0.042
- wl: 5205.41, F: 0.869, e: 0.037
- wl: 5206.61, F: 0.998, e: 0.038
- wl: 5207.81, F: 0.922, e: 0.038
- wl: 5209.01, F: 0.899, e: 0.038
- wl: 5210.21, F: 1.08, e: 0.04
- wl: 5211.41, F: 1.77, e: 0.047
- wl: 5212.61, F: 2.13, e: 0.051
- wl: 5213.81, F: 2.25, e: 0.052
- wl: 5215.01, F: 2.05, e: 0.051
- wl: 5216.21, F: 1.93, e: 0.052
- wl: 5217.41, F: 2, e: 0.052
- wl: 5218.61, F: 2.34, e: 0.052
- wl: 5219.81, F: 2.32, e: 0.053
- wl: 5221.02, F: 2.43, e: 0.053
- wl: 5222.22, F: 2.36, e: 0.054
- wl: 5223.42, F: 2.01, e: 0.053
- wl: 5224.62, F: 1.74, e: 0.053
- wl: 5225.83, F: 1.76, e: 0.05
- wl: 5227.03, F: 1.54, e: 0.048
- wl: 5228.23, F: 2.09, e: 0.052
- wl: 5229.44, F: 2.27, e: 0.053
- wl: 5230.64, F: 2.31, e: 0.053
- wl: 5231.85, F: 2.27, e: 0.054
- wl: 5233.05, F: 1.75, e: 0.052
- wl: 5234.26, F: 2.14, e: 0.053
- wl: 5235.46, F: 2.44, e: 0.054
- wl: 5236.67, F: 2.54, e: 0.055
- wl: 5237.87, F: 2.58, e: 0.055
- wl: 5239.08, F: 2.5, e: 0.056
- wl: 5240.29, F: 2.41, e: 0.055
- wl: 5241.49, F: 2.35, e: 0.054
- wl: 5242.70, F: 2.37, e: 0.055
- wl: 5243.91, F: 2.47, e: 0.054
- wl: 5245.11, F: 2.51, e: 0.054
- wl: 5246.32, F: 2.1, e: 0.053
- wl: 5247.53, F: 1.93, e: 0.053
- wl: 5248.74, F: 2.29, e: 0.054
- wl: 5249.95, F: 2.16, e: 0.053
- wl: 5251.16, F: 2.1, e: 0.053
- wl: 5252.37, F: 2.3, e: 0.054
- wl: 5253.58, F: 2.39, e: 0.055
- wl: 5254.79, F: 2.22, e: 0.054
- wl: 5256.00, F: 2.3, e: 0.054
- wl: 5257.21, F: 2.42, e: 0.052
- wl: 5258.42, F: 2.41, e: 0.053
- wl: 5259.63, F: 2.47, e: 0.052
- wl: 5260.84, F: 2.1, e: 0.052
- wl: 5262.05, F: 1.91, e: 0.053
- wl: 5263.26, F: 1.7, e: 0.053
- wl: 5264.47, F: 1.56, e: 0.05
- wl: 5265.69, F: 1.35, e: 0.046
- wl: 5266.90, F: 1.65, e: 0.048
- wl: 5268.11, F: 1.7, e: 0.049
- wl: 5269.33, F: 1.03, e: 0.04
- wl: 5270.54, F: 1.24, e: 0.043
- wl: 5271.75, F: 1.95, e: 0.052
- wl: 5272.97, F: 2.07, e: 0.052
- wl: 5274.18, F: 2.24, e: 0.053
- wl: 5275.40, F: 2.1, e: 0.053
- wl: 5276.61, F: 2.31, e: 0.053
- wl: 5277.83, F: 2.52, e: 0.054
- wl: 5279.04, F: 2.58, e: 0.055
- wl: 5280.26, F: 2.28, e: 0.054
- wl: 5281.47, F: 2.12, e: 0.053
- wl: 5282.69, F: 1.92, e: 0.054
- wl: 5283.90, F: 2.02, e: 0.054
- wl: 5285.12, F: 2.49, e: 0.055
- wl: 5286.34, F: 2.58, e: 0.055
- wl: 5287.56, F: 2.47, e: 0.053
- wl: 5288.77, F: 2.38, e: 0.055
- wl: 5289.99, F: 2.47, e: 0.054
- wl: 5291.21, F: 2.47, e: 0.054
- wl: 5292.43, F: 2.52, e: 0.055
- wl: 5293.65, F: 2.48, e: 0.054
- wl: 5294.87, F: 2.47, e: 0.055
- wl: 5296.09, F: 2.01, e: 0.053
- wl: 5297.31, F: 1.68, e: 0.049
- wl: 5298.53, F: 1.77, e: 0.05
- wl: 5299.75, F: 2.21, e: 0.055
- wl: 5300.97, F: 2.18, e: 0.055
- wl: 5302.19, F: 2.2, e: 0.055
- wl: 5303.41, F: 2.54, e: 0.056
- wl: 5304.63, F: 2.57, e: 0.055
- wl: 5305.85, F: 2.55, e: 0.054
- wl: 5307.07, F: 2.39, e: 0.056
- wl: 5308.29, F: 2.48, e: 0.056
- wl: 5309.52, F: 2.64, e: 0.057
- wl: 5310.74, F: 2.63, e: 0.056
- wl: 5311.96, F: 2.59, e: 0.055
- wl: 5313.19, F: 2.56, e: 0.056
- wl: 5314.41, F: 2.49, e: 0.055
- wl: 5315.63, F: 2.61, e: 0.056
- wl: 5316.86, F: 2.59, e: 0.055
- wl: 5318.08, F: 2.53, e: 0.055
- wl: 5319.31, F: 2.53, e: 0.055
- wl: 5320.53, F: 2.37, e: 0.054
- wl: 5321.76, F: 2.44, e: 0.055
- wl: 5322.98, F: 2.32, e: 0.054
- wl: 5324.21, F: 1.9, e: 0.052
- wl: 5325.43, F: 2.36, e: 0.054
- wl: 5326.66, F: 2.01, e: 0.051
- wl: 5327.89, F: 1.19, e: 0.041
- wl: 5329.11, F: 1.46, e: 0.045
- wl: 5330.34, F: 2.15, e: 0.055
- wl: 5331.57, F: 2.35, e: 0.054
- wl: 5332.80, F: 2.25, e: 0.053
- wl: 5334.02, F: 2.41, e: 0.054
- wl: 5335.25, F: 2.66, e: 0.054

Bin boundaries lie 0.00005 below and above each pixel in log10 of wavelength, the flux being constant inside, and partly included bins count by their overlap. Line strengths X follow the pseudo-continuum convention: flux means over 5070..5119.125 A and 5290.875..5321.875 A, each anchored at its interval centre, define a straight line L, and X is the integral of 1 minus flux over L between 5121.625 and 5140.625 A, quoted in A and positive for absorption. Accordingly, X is 2.3 A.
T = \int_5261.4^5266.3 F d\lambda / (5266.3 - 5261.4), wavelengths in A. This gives 1.63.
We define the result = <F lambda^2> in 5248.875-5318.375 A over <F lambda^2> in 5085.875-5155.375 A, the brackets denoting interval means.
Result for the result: 1.6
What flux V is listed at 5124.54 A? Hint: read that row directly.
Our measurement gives 1.23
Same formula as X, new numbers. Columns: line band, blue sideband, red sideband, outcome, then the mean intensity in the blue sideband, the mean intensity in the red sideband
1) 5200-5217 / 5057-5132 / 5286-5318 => 4.3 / 1.56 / 2.41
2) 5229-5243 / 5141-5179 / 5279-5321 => -2.7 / 1.43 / 2.38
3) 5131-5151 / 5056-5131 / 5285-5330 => 1.7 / 1.56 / 2.32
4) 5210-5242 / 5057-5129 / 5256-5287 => -3.7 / 1.56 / 2.04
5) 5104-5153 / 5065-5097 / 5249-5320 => 5.7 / 1.57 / 2.23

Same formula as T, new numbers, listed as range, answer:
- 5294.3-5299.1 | 1.98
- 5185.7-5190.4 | 1.72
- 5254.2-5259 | 2.34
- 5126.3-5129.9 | 1.34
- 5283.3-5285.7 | 2.25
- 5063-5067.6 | 1.54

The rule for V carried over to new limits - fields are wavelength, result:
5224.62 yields 1.74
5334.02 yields 2.41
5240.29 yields 2.41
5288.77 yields 2.38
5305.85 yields 2.55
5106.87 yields 1.38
